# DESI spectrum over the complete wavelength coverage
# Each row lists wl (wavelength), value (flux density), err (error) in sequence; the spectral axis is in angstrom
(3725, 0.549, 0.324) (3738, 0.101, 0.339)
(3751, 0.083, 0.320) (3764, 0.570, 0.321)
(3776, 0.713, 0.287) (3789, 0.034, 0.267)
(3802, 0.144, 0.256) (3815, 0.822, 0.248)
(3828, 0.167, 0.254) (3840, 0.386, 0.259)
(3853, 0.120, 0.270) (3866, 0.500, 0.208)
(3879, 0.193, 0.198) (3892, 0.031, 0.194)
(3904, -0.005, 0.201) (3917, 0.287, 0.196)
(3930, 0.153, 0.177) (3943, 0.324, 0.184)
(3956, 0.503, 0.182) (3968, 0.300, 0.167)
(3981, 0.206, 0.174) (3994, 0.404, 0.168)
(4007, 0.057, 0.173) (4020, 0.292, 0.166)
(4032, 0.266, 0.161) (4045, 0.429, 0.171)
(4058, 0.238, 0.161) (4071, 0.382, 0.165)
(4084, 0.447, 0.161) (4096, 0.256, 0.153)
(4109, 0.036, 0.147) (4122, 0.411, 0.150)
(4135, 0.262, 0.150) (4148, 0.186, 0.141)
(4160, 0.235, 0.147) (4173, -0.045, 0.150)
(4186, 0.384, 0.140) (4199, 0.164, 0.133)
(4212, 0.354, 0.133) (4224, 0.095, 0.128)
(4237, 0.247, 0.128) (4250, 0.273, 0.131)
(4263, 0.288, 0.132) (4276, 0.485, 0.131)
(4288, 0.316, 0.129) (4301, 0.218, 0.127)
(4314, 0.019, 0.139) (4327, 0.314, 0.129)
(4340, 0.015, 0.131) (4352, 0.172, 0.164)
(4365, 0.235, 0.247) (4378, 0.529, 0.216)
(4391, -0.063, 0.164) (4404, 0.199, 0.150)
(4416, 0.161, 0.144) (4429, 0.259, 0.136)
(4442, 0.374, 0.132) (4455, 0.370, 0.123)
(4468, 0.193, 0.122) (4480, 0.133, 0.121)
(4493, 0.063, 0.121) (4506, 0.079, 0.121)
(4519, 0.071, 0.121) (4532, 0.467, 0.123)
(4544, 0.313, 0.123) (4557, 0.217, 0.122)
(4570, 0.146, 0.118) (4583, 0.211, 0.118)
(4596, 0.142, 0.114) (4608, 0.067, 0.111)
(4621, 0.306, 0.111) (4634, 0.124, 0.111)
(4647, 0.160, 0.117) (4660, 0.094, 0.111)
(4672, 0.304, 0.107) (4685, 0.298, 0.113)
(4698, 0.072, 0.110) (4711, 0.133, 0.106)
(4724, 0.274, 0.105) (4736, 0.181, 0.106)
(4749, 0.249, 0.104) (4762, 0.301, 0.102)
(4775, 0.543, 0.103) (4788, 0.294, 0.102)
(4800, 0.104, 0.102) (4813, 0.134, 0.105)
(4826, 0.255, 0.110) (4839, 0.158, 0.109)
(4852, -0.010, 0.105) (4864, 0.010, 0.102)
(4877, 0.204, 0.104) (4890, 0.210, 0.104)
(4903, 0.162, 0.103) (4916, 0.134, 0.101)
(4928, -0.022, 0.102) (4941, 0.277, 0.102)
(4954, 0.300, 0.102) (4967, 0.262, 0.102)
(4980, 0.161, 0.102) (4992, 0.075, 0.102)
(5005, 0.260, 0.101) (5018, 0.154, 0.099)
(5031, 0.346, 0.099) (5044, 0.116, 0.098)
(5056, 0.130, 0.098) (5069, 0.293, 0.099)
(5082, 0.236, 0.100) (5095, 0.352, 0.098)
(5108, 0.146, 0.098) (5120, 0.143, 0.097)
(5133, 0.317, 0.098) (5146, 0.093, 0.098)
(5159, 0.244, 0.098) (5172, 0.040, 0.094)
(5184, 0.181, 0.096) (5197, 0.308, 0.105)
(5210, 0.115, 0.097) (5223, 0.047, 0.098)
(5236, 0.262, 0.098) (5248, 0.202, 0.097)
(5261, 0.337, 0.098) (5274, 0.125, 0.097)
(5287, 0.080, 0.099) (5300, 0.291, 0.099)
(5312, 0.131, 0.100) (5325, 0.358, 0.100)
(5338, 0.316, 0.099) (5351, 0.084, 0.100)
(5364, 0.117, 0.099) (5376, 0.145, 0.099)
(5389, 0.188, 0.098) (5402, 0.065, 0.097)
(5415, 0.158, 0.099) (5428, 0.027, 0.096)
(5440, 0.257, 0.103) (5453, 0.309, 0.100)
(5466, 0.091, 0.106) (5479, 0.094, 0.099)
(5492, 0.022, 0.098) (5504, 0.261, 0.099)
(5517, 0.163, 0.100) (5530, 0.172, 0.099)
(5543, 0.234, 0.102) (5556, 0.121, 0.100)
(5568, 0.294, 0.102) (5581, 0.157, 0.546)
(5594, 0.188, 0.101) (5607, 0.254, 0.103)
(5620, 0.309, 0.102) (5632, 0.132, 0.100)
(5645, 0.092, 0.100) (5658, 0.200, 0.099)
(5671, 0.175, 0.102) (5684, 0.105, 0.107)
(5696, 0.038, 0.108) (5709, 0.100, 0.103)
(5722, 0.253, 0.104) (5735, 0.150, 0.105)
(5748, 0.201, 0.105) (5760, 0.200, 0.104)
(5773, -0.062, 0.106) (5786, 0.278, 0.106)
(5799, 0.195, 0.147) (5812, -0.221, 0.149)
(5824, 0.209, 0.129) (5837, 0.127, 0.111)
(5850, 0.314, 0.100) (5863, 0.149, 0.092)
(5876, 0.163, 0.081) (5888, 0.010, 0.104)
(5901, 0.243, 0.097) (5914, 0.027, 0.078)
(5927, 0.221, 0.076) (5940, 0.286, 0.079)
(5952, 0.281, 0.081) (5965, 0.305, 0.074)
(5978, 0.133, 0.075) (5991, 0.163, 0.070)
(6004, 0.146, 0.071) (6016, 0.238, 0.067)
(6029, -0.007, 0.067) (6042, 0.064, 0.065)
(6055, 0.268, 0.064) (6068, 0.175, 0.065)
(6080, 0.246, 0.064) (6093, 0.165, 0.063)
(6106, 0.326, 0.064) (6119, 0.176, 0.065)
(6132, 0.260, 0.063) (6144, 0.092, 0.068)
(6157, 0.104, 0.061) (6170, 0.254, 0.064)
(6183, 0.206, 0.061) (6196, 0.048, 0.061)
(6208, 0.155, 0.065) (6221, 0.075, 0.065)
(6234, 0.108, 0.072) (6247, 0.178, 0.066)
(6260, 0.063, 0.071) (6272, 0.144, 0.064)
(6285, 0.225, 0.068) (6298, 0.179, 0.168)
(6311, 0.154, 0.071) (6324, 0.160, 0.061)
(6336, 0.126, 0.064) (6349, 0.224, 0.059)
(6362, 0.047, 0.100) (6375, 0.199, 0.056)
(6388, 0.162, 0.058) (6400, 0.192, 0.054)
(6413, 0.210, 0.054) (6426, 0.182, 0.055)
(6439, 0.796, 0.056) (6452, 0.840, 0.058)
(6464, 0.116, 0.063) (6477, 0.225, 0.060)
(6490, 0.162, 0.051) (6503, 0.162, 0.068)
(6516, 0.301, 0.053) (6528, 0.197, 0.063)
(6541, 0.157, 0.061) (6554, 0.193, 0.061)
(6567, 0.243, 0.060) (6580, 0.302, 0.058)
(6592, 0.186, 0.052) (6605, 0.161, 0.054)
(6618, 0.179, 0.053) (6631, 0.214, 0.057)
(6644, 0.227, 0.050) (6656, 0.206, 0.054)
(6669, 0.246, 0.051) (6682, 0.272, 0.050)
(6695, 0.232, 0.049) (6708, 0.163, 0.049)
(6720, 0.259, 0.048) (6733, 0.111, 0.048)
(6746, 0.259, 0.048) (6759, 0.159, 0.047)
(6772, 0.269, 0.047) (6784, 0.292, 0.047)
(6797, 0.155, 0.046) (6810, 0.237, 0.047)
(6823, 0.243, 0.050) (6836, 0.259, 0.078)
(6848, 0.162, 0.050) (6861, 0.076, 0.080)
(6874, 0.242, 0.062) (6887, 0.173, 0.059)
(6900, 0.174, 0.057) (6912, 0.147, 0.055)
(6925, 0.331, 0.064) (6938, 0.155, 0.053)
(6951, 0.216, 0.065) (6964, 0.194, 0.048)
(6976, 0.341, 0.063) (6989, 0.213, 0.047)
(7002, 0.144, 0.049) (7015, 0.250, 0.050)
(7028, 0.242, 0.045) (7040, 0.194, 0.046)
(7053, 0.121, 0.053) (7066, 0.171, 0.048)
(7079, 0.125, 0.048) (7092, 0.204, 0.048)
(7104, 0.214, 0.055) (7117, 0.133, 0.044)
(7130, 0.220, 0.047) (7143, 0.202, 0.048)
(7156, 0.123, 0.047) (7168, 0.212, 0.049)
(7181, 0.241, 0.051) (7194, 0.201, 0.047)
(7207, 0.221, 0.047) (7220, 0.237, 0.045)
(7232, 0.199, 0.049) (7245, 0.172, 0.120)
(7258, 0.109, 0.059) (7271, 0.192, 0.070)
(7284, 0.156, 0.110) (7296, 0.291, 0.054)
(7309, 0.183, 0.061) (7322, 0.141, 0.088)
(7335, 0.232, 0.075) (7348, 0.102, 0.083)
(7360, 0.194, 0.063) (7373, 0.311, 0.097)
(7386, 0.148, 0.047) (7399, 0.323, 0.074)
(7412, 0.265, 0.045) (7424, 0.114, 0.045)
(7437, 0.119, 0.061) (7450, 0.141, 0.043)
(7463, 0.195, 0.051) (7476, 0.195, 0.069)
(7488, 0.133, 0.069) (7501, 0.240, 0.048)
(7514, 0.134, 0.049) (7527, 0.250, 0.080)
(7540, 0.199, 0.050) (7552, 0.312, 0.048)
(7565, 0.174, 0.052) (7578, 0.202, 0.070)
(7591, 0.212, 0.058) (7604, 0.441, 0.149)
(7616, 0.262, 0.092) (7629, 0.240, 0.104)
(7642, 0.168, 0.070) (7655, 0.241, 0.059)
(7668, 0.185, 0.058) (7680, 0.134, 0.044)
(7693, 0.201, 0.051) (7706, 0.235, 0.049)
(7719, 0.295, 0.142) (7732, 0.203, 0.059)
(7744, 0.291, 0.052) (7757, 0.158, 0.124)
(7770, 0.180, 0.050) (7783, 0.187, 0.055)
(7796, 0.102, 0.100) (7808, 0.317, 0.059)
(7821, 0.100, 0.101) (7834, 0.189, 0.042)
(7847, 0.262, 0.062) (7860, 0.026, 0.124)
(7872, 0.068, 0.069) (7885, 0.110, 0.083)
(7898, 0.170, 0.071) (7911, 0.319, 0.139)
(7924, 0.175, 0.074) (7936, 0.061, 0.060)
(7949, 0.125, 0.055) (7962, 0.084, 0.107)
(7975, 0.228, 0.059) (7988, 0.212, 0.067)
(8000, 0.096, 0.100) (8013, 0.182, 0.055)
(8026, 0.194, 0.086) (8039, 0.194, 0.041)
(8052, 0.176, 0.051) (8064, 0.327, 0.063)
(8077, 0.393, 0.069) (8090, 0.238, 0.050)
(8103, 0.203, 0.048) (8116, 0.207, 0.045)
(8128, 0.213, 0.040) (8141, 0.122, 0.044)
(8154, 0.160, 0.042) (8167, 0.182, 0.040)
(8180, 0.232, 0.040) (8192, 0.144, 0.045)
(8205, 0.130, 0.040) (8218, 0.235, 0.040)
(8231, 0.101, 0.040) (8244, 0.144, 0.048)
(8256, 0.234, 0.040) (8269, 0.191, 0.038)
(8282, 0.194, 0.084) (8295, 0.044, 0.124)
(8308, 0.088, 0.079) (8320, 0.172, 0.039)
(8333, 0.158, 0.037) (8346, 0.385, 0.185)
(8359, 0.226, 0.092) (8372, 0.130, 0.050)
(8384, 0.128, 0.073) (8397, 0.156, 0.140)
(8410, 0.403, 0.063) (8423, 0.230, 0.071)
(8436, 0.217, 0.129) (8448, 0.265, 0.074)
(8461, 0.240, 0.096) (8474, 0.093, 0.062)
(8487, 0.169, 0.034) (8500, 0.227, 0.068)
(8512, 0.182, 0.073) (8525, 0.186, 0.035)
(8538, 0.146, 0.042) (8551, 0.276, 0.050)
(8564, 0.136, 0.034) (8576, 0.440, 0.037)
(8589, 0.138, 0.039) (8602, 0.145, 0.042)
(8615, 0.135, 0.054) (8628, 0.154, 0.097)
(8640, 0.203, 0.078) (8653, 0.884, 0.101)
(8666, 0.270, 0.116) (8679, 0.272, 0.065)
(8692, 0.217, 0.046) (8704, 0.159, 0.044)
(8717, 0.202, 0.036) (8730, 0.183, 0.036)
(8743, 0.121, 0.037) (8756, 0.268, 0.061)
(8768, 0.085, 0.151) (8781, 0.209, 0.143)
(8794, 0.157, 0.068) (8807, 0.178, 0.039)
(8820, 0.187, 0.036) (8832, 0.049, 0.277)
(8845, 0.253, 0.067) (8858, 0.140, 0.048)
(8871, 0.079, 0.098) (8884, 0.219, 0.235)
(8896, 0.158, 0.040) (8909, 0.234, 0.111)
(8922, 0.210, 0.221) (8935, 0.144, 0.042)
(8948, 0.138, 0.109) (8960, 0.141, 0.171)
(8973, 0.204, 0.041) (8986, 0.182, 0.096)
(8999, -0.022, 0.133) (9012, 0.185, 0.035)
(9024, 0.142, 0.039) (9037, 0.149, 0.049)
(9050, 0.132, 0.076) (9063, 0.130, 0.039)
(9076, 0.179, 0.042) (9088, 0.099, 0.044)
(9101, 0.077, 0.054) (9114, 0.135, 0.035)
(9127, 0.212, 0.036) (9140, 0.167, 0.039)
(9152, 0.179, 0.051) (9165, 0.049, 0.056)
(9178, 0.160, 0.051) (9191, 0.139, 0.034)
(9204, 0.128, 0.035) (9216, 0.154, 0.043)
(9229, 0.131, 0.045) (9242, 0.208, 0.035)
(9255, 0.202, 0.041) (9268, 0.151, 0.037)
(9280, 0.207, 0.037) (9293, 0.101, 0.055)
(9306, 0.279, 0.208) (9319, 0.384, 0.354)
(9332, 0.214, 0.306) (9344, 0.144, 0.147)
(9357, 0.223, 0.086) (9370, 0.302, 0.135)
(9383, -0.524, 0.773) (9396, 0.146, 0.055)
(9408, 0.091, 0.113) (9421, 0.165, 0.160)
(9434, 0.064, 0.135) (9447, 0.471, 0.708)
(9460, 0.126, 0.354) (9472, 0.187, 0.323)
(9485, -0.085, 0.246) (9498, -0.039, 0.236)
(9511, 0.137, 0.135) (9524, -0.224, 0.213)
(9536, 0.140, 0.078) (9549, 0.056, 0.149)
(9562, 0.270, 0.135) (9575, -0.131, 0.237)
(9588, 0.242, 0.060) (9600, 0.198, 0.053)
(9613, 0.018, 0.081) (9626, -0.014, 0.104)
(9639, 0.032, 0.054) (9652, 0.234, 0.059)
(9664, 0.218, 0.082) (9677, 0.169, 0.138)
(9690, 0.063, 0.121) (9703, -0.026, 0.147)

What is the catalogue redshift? 0.73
